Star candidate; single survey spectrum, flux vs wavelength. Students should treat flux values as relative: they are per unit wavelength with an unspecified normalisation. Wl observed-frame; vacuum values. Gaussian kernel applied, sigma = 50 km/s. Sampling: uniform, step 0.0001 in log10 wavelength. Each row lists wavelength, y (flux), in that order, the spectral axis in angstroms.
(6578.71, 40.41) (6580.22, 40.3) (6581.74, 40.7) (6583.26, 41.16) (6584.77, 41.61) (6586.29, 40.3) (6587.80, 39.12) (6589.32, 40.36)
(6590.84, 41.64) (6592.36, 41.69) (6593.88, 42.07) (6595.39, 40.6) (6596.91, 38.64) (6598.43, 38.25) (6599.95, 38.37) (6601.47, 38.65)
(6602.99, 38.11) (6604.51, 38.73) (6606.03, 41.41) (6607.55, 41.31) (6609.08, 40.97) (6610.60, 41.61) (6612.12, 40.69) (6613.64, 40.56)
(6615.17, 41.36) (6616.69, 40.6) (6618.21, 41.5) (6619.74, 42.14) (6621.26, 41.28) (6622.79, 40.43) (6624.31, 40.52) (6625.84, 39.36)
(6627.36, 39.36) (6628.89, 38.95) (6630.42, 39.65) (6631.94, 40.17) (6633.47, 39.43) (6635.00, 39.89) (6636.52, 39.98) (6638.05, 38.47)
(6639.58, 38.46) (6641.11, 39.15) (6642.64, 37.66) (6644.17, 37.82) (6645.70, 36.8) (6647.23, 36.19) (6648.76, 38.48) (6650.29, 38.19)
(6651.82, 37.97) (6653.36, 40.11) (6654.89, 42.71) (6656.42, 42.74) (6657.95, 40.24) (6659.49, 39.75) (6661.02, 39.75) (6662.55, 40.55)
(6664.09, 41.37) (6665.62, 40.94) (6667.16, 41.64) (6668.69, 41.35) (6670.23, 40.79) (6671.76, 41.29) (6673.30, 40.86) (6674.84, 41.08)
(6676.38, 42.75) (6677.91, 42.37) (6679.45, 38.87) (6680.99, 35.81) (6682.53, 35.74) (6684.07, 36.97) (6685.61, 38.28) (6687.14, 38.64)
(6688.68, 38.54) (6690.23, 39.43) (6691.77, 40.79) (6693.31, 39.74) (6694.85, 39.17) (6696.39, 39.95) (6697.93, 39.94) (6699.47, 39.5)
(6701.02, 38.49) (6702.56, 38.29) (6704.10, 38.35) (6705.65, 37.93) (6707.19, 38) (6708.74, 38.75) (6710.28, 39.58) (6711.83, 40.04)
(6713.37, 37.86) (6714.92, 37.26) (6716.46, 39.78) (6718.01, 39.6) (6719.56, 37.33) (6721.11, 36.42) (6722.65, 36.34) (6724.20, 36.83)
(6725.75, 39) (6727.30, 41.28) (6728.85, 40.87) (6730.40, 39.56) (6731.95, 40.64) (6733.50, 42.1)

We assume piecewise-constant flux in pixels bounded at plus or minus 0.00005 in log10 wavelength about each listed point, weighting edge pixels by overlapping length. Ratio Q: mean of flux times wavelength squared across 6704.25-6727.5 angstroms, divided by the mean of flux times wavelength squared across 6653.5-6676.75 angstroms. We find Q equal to 0.95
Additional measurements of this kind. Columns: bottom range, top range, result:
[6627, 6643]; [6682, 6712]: 1.01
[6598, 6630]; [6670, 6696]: 1.00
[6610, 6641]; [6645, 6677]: 1.01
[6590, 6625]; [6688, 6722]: 0.99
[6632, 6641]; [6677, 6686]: 0.98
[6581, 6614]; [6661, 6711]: 1.01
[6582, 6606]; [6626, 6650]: 0.98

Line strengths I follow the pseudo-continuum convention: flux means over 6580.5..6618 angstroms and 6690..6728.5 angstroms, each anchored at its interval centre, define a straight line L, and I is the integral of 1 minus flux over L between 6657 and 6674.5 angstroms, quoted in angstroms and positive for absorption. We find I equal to -0.6 angstroms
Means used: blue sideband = 40.4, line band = 40.8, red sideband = 38.8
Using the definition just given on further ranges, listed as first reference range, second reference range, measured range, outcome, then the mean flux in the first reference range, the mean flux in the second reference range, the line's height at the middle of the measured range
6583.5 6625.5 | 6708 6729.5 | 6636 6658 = 0.5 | 40.5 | 38.6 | 39.8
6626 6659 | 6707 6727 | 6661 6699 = -1.1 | 39.2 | 38.3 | 38.7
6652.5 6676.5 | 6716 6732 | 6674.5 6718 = 0.9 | 41.1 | 38.8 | 39.8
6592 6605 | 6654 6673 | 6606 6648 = 0.3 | 39.4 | 41.1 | 40.2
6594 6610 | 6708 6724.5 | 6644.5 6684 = -1.0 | 39.6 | 38.2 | 38.9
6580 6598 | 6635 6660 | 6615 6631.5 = -0.3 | 40.6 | 39.1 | 39.7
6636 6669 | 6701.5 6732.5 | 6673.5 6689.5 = 0.1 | 39.5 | 38.7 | 39.1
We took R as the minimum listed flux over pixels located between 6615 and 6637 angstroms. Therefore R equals 38.95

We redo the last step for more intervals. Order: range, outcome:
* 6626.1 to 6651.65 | 36.19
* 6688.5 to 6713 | 37.93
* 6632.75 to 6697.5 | 35.74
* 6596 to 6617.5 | 38.11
